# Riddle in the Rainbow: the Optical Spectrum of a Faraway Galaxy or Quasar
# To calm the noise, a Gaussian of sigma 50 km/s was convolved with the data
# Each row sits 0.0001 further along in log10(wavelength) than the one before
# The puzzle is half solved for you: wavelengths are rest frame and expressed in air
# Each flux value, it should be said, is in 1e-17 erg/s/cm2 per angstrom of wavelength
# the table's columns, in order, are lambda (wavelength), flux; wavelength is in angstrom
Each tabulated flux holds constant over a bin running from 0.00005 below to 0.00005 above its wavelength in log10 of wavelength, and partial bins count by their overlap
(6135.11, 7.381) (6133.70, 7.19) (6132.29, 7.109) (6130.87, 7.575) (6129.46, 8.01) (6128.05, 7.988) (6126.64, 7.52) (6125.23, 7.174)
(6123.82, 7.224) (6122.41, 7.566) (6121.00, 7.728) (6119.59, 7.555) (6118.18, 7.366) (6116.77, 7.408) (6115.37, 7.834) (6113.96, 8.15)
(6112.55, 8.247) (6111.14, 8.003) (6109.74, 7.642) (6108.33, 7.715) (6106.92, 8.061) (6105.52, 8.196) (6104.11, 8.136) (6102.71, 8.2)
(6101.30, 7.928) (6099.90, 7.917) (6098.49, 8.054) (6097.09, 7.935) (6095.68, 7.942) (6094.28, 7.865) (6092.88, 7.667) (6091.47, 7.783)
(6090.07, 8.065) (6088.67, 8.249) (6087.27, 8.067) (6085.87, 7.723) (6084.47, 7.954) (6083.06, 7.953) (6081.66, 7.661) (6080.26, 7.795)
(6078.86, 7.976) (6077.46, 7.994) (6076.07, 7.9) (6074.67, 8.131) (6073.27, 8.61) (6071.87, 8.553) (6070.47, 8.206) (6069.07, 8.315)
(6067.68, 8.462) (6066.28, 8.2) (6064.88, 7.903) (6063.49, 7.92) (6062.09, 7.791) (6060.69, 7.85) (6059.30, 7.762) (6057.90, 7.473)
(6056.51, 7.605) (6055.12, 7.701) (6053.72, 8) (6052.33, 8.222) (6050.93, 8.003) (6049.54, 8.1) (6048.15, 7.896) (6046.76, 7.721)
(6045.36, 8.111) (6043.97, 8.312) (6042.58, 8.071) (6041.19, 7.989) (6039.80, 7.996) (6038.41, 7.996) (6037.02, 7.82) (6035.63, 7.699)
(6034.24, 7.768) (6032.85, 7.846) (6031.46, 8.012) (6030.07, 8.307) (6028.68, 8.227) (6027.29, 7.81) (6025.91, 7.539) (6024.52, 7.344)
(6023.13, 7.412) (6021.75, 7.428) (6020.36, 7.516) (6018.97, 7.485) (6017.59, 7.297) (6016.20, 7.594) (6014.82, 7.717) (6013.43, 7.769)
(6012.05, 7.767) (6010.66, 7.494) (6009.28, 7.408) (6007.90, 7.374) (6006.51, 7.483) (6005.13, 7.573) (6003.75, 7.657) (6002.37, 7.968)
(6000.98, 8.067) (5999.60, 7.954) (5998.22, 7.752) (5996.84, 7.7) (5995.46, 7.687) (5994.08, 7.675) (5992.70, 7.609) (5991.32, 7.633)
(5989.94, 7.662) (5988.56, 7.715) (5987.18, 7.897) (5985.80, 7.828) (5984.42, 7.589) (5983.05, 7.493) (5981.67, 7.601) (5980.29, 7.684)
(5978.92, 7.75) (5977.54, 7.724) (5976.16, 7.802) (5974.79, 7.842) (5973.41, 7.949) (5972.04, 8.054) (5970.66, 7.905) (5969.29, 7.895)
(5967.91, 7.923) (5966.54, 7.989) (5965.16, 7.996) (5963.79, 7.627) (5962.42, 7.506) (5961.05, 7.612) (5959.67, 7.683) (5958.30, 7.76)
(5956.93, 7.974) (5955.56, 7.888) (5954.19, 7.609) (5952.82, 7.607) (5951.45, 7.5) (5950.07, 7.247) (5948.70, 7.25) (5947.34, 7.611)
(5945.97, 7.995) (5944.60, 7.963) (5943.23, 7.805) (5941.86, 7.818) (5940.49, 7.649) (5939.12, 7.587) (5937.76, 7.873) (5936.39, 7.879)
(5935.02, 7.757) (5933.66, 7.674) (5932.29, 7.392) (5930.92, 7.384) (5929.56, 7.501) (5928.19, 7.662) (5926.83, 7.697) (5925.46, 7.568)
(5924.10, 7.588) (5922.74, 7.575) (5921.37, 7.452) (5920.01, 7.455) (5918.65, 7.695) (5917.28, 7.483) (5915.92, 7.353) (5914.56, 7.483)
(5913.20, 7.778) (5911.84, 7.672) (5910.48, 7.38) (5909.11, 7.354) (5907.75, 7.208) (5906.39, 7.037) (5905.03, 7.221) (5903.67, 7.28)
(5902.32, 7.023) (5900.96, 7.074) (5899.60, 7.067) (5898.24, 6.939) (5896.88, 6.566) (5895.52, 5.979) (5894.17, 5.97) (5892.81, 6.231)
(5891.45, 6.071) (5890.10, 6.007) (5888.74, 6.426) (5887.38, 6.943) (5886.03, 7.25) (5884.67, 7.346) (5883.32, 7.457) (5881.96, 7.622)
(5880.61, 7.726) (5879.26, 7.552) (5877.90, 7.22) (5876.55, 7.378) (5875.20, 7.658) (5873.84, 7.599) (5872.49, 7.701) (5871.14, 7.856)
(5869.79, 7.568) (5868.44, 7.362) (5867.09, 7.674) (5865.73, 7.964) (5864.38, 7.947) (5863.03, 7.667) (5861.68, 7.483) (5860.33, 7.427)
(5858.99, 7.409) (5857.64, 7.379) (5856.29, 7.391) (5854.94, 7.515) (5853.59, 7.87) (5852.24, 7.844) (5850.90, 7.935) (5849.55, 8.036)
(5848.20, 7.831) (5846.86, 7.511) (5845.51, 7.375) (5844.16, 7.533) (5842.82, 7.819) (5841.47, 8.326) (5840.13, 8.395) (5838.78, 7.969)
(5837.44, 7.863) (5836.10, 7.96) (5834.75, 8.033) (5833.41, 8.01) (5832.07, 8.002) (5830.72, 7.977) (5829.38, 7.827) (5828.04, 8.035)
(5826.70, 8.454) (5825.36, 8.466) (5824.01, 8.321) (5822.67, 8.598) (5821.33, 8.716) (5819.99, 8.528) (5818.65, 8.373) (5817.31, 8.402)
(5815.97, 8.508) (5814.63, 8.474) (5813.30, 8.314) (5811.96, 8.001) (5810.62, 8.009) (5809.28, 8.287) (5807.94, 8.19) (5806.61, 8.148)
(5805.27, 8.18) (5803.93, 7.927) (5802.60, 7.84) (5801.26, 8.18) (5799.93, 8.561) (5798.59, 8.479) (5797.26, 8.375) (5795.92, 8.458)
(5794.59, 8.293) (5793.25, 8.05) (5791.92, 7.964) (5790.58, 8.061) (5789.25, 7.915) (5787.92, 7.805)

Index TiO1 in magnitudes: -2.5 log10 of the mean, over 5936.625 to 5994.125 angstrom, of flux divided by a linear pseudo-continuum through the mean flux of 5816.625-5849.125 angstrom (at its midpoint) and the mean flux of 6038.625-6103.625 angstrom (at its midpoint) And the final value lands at 0.04 mag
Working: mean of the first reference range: 8.1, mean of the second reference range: 7.99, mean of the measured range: 7.73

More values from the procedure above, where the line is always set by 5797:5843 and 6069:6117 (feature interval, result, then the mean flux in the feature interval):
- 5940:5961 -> 0.059 mag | 7.69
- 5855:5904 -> 0.137 mag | 7.2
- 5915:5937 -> 0.078 mag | 7.57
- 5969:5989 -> 0.042 mag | 7.78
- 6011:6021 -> 0.066 mag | 7.59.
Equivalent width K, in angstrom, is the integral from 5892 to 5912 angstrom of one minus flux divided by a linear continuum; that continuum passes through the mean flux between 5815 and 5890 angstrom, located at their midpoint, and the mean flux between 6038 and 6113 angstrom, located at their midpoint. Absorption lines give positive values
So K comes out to 2.4 angstrom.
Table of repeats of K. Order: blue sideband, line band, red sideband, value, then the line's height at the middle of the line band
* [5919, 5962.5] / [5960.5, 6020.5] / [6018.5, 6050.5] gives 0.31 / 7.75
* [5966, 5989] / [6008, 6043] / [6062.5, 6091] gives 0.94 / 7.94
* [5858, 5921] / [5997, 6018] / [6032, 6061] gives 0.21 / 7.74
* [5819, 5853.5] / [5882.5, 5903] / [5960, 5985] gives 3.21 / 7.94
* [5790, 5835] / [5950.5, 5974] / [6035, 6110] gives 0.88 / 8.09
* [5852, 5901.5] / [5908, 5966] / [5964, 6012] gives -0.87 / 7.51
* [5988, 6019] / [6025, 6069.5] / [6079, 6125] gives -1.15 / 7.75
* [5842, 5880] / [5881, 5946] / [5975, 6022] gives 2.97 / 7.64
